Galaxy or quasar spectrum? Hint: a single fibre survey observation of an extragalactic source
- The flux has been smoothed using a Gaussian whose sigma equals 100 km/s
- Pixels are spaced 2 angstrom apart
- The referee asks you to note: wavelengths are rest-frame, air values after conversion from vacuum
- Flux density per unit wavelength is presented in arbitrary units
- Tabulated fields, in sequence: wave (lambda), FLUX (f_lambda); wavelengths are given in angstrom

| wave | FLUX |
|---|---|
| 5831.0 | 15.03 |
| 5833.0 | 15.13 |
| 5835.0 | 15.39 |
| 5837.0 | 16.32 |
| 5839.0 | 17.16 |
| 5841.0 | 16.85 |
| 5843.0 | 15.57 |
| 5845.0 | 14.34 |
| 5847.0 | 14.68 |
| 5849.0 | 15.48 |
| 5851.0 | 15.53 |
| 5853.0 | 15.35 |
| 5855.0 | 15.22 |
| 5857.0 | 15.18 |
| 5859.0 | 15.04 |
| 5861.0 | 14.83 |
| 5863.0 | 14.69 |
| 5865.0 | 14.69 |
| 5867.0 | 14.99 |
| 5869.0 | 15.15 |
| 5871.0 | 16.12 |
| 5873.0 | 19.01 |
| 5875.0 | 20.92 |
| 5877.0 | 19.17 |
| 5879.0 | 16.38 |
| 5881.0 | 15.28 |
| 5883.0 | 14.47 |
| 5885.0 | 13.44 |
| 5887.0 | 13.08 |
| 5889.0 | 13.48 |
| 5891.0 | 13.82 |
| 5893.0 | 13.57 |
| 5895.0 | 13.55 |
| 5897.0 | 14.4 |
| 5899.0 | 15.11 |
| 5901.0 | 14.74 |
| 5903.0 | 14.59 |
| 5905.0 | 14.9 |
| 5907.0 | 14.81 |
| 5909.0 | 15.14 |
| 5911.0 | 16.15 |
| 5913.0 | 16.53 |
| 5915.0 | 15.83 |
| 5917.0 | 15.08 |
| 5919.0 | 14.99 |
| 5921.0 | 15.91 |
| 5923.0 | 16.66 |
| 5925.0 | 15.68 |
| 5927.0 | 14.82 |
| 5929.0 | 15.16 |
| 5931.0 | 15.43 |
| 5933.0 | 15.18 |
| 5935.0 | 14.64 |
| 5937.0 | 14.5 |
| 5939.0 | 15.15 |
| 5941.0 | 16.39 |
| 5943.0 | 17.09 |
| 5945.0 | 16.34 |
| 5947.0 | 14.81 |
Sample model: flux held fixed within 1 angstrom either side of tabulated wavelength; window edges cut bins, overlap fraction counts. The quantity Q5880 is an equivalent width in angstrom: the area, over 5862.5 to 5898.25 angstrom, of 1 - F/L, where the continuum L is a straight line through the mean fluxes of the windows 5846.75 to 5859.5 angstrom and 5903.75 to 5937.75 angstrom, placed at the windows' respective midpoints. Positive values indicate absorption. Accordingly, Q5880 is -0.12 angstrom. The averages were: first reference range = 15.2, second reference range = 15.4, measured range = 15.4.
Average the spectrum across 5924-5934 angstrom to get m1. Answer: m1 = 15.3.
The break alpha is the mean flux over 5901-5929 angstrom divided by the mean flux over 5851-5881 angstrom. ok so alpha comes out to 0.96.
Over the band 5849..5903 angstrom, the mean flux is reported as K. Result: 15.3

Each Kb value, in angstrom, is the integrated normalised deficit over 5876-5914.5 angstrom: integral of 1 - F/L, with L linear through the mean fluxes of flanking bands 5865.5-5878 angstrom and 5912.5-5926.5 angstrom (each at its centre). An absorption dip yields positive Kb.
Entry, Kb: 4.0 angstrom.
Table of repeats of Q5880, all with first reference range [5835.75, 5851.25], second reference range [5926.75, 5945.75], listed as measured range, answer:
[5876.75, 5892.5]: 1.0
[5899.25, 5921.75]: 0.3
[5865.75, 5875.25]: -0.7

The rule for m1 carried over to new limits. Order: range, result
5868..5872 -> 15.6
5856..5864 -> 14.9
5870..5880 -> 18.3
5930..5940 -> 15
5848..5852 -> 15.5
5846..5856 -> 15.3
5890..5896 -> 13.6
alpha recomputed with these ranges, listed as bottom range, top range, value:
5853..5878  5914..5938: 0.95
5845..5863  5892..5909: 0.96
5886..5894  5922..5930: 1.16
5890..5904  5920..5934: 1.09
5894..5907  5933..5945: 1.07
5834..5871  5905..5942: 1.00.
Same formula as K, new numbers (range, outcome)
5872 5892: 15.9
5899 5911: 15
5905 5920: 15.5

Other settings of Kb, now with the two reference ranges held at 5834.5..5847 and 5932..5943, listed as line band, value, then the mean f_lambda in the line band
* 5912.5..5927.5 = -0.2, 15.7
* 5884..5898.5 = 1.8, 13.7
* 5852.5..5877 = -0.5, 16.1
